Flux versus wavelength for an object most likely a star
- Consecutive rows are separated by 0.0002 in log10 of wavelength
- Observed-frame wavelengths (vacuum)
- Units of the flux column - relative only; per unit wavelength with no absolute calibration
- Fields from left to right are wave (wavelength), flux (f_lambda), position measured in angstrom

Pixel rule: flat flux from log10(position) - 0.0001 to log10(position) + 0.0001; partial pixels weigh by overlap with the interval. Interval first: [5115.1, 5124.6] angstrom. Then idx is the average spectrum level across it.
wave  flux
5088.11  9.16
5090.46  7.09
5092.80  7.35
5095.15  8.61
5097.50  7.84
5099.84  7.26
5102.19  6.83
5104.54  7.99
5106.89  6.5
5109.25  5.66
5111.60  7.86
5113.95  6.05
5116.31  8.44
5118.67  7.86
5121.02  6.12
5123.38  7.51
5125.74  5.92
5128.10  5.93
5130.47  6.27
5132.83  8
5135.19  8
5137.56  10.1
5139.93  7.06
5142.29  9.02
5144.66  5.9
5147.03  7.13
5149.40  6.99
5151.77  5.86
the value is 7.47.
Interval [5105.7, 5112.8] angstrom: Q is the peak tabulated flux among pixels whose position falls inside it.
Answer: 7.86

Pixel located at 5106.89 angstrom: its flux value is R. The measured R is 6.5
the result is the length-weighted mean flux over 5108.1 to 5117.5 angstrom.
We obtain 7.01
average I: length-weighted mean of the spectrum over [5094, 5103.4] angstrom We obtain 7.64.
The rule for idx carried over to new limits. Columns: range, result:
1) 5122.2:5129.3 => 6.45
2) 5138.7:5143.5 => 8.05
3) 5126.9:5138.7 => 7.65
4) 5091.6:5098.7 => 7.93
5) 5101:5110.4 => 6.74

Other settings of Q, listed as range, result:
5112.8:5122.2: 8.44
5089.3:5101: 8.61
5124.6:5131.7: 6.27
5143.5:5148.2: 7.13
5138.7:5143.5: 9.02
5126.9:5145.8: 10.1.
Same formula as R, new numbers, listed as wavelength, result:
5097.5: 7.84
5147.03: 7.13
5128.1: 5.93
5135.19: 8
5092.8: 7.35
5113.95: 6.05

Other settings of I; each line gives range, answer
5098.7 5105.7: 7.36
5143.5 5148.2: 6.52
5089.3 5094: 7.23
